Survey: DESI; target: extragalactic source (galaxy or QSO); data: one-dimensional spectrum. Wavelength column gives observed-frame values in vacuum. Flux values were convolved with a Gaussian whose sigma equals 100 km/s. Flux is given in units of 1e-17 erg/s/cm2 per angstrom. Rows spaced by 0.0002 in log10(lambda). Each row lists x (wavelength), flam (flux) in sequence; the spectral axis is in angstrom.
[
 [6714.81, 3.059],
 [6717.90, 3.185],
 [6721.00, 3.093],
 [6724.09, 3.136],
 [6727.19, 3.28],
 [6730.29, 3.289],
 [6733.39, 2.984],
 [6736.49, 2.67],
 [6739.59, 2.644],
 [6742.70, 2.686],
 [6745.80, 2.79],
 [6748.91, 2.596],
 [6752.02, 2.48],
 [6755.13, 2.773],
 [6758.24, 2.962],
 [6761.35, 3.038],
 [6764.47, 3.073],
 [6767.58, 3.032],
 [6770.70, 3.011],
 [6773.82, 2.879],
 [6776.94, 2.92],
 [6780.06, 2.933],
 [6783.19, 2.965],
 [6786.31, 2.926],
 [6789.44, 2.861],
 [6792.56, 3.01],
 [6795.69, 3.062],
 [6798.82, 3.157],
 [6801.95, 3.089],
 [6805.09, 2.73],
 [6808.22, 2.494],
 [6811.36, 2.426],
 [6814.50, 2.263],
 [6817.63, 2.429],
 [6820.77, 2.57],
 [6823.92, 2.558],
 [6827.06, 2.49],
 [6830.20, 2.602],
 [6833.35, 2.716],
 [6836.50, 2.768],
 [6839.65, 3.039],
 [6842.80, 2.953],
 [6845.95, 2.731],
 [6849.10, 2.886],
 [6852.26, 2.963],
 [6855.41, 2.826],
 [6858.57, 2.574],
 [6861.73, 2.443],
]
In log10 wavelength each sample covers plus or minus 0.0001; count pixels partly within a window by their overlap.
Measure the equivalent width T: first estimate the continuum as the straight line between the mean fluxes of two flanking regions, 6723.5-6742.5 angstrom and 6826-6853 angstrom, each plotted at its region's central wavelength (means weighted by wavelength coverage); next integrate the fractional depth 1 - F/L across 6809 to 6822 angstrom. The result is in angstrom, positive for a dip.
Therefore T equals 1.9 angstrom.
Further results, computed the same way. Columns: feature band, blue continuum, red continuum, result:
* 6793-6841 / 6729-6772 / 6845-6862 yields 1.65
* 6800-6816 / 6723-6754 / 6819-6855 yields 0.96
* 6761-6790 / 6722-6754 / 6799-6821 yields -2.50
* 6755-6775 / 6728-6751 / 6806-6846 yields -1.64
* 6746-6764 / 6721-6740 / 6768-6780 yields 1.16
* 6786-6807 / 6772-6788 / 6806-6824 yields -2.08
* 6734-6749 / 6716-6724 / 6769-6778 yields 1.73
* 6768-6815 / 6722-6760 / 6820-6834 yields -2.94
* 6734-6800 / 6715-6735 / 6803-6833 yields -0.49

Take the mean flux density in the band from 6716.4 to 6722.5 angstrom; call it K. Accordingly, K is 3.14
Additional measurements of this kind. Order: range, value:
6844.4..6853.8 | 2.86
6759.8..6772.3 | 3.04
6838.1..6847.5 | 2.91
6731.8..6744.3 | 2.75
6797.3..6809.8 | 2.86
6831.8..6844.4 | 2.87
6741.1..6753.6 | 2.64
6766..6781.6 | 2.96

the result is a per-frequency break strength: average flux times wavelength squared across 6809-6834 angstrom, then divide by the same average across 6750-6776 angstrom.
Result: 0.88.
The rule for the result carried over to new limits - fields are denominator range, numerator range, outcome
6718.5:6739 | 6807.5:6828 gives 0.83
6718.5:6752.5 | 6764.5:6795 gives 1.03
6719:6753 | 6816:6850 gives 0.96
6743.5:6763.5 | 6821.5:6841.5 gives 0.99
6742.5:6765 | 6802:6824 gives 0.92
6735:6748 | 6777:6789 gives 1.10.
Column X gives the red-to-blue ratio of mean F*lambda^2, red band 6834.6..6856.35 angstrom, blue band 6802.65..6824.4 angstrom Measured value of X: 1.16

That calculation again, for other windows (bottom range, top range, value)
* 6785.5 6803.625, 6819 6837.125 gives 0.87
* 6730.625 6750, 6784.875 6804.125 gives 1.11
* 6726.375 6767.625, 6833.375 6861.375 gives 1.01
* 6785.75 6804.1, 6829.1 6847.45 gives 0.94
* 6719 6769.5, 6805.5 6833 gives 0.88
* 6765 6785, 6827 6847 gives 0.96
